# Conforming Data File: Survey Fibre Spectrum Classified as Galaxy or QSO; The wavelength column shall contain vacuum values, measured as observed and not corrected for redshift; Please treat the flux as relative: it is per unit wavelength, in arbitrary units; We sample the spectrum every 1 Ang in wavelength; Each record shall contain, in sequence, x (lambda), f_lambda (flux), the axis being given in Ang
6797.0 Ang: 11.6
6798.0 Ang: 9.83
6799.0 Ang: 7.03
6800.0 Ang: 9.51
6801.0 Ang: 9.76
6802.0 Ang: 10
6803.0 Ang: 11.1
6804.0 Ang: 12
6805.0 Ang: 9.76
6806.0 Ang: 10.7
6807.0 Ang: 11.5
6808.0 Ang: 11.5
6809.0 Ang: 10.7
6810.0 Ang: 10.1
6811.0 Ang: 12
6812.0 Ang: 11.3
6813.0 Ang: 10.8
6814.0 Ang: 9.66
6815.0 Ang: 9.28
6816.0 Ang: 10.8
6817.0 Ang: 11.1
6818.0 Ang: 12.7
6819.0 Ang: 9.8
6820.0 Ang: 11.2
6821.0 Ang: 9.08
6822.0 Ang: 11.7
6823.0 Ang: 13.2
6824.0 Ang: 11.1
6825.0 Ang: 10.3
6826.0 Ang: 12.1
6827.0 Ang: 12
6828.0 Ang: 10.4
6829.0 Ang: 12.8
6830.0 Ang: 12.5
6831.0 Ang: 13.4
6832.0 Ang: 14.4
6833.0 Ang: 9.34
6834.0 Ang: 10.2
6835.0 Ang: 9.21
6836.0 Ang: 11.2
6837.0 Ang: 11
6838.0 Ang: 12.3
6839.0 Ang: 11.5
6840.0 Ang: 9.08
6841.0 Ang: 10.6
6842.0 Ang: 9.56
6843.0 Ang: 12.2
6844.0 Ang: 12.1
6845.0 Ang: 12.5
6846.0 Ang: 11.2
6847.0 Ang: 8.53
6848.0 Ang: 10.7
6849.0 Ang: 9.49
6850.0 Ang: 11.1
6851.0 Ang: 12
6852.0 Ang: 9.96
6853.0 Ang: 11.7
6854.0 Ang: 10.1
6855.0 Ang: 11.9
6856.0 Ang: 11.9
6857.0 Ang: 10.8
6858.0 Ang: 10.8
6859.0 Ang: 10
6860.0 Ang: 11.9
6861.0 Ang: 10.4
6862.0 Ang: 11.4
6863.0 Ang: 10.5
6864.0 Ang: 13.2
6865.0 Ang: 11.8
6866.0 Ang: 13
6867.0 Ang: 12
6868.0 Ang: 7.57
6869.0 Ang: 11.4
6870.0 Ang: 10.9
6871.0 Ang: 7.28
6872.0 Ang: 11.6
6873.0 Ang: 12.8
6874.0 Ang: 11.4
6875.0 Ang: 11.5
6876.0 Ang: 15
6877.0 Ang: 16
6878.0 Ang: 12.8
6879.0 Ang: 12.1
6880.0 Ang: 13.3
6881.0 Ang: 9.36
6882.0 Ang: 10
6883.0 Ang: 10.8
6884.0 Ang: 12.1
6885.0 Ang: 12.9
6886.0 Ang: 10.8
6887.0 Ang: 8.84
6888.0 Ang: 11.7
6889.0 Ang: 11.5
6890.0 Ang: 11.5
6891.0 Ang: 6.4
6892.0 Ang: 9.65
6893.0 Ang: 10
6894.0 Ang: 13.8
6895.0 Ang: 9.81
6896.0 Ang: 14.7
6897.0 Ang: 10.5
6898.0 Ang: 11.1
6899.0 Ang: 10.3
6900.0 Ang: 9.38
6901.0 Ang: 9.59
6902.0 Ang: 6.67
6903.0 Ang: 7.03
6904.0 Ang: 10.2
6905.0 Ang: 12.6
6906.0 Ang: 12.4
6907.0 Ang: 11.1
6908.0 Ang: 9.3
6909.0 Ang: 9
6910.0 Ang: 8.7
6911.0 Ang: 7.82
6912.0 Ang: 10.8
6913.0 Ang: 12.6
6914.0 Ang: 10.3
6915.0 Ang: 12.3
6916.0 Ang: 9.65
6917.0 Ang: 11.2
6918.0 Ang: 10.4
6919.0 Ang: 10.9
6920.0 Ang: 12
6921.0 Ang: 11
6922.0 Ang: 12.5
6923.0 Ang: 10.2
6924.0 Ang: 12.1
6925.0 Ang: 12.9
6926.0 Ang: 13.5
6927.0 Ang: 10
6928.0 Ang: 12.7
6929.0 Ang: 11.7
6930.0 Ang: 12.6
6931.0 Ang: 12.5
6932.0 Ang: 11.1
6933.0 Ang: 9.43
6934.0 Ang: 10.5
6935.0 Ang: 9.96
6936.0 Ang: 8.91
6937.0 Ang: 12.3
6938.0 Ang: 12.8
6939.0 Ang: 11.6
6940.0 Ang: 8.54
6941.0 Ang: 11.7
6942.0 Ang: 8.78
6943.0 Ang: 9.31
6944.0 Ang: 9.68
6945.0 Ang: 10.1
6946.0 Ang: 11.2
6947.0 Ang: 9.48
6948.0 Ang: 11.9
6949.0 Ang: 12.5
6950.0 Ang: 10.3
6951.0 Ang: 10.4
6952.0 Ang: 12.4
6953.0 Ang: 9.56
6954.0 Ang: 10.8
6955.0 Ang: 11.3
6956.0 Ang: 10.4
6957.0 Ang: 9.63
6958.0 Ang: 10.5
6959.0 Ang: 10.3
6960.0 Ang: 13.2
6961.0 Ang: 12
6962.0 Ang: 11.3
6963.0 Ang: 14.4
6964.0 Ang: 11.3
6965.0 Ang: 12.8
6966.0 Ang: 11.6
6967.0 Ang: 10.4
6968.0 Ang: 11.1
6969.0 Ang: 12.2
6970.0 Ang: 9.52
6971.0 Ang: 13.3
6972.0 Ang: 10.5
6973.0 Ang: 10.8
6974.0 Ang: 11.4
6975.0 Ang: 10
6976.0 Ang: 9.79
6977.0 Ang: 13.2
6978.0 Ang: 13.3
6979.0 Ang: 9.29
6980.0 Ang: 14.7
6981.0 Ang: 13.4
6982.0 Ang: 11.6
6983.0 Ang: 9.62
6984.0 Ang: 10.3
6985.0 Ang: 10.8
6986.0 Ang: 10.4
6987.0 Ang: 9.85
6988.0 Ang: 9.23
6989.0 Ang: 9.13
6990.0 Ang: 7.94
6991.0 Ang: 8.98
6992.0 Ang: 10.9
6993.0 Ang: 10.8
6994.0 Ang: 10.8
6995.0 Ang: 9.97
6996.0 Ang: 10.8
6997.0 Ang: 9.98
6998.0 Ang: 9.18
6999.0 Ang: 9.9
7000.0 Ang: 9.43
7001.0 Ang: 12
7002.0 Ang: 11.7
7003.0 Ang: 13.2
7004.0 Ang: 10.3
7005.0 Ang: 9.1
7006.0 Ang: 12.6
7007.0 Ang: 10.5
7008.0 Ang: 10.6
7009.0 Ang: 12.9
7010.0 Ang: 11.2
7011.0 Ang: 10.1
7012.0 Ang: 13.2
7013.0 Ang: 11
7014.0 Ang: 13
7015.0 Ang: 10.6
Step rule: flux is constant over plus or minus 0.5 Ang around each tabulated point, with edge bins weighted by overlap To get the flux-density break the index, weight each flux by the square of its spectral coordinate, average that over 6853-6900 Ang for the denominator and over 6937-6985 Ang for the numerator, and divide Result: 1.0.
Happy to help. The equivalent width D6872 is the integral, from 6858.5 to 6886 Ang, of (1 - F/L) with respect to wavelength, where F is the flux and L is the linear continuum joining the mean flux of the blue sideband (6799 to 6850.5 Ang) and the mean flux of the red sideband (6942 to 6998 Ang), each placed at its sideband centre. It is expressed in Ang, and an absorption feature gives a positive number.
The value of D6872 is -1.7 Ang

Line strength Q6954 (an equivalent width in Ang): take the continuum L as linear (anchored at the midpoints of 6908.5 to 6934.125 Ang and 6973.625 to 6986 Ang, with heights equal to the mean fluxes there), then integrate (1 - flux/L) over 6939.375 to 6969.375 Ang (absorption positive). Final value 0.8 Ang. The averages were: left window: 11.1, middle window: 11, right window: 11.4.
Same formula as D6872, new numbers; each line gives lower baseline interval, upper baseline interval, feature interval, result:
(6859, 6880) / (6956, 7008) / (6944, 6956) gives 0.36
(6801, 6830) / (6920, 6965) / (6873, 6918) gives 0.86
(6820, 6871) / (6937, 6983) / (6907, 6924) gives 0.86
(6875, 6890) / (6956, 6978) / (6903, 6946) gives 2.98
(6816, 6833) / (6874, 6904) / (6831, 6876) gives 1.10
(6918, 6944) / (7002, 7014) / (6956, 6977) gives -0.11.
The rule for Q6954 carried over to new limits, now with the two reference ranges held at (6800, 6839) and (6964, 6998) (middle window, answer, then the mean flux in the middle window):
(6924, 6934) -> -0.8 Ang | 11.8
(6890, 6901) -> 0.4 Ang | 10.6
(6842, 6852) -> 0.1 Ang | 11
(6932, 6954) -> 0.7 Ang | 10.6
